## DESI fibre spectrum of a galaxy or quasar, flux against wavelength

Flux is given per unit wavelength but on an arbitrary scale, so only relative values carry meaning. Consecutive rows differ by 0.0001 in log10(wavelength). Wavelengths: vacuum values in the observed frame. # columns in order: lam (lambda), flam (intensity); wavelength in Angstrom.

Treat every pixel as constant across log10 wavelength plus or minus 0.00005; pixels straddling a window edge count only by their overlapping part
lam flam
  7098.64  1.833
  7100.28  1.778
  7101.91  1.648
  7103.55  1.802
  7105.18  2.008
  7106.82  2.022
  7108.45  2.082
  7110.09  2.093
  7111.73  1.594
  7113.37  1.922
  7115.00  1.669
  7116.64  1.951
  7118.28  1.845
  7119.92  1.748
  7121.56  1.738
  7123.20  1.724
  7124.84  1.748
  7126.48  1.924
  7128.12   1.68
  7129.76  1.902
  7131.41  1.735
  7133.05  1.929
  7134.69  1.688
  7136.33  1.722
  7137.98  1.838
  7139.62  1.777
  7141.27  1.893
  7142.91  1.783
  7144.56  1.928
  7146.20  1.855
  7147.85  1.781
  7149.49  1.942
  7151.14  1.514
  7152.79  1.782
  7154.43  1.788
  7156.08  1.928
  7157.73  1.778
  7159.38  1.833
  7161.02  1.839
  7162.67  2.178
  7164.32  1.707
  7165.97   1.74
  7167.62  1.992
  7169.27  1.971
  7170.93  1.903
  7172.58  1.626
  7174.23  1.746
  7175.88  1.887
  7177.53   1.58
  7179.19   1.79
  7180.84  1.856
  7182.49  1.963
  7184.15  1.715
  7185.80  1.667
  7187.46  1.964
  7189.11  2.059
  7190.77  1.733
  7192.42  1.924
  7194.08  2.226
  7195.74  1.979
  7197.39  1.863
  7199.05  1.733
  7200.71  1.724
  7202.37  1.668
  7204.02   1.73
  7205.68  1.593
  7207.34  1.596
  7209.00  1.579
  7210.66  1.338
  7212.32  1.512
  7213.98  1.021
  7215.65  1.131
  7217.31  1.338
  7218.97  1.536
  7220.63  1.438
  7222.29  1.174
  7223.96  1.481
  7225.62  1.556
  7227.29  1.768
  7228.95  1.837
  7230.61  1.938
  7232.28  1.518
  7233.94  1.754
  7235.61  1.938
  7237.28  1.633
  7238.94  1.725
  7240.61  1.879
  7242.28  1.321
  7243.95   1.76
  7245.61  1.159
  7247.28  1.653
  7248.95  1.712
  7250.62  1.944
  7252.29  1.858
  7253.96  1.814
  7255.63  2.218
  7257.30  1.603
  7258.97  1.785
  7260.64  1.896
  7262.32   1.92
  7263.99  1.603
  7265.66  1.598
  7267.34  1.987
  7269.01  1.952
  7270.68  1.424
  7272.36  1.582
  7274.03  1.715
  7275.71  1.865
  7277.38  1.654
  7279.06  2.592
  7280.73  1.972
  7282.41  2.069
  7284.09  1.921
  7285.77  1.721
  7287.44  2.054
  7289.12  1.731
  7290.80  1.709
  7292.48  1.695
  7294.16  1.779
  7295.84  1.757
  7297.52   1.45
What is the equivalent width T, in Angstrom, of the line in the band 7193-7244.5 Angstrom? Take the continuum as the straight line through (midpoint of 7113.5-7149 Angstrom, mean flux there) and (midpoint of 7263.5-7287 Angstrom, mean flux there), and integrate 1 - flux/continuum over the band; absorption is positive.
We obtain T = 5.8 Angstrom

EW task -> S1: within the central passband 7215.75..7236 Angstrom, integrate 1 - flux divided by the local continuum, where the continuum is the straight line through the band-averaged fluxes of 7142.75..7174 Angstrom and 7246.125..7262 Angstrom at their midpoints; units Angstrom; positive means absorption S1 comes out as 2.69 Angstrom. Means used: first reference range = 1.83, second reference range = 1.82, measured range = 1.58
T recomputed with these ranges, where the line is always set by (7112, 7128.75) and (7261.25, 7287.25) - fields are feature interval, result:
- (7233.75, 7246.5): 1.33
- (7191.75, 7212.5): 0.97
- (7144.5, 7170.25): -0.60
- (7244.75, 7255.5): 0.65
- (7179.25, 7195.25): -0.74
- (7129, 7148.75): -0.25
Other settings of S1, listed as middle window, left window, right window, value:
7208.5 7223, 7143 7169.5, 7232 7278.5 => 3.6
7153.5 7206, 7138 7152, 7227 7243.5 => -1.7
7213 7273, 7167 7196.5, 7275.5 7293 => 7.7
